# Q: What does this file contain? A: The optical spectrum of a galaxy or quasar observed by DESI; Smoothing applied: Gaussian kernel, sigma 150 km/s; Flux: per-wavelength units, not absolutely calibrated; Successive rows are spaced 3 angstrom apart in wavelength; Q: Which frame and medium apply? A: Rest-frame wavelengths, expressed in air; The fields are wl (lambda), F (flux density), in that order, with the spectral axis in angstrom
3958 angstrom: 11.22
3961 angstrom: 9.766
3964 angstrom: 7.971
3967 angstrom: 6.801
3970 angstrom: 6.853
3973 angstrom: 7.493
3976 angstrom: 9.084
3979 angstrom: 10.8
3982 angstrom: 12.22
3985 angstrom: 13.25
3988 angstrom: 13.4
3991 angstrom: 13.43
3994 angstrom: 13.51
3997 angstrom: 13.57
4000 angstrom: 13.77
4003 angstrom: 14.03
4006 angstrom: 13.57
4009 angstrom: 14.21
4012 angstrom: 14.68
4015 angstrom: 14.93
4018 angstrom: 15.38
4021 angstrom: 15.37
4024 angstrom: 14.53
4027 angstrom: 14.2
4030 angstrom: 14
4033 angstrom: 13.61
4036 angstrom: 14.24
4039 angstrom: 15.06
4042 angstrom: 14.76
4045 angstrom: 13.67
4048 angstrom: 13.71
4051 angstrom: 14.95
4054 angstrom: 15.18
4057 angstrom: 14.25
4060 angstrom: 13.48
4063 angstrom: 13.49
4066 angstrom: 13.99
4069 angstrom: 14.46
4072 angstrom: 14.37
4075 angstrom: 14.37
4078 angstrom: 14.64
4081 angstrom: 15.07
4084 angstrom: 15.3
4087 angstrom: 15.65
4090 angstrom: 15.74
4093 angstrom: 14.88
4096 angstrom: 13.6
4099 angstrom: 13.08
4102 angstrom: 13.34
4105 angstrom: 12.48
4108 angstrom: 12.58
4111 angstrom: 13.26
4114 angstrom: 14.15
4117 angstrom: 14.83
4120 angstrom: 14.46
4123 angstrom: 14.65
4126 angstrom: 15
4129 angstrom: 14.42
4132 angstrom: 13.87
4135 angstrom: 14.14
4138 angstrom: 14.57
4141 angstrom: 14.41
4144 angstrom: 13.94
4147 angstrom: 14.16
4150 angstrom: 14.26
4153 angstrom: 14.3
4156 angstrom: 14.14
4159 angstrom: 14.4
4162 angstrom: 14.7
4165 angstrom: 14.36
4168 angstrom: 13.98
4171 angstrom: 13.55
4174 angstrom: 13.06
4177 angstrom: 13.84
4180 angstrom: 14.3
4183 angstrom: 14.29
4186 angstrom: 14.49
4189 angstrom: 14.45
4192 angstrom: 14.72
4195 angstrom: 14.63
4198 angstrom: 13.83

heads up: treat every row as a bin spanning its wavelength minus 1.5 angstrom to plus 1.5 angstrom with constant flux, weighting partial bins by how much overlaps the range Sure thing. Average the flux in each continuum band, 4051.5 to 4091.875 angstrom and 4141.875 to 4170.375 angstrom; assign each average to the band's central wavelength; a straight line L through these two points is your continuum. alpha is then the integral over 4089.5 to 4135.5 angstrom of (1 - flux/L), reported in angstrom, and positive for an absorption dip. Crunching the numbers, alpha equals 1.4 angstrom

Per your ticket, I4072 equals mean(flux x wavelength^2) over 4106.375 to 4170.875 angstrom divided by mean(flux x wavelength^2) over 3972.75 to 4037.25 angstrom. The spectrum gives 1.1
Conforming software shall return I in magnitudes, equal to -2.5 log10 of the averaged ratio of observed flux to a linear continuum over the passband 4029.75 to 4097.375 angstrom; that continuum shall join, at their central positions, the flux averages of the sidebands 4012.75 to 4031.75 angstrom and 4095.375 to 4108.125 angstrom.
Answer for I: -0.05 mag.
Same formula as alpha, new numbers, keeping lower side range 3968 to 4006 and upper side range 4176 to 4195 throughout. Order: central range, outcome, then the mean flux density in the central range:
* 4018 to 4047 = -4.78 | 14.4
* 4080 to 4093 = -2.28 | 15.4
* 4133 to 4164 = -0.88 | 14.3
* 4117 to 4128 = -0.93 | 14.7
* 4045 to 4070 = -2.84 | 14.2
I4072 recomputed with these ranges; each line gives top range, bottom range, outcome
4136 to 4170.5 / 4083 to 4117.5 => 1.04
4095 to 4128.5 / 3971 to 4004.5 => 1.21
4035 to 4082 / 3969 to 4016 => 1.19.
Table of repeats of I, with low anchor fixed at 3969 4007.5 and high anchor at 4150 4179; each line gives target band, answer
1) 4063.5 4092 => -0.137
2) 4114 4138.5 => -0.067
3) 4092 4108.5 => -0.002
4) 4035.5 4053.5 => -0.145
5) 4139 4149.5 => -0.030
